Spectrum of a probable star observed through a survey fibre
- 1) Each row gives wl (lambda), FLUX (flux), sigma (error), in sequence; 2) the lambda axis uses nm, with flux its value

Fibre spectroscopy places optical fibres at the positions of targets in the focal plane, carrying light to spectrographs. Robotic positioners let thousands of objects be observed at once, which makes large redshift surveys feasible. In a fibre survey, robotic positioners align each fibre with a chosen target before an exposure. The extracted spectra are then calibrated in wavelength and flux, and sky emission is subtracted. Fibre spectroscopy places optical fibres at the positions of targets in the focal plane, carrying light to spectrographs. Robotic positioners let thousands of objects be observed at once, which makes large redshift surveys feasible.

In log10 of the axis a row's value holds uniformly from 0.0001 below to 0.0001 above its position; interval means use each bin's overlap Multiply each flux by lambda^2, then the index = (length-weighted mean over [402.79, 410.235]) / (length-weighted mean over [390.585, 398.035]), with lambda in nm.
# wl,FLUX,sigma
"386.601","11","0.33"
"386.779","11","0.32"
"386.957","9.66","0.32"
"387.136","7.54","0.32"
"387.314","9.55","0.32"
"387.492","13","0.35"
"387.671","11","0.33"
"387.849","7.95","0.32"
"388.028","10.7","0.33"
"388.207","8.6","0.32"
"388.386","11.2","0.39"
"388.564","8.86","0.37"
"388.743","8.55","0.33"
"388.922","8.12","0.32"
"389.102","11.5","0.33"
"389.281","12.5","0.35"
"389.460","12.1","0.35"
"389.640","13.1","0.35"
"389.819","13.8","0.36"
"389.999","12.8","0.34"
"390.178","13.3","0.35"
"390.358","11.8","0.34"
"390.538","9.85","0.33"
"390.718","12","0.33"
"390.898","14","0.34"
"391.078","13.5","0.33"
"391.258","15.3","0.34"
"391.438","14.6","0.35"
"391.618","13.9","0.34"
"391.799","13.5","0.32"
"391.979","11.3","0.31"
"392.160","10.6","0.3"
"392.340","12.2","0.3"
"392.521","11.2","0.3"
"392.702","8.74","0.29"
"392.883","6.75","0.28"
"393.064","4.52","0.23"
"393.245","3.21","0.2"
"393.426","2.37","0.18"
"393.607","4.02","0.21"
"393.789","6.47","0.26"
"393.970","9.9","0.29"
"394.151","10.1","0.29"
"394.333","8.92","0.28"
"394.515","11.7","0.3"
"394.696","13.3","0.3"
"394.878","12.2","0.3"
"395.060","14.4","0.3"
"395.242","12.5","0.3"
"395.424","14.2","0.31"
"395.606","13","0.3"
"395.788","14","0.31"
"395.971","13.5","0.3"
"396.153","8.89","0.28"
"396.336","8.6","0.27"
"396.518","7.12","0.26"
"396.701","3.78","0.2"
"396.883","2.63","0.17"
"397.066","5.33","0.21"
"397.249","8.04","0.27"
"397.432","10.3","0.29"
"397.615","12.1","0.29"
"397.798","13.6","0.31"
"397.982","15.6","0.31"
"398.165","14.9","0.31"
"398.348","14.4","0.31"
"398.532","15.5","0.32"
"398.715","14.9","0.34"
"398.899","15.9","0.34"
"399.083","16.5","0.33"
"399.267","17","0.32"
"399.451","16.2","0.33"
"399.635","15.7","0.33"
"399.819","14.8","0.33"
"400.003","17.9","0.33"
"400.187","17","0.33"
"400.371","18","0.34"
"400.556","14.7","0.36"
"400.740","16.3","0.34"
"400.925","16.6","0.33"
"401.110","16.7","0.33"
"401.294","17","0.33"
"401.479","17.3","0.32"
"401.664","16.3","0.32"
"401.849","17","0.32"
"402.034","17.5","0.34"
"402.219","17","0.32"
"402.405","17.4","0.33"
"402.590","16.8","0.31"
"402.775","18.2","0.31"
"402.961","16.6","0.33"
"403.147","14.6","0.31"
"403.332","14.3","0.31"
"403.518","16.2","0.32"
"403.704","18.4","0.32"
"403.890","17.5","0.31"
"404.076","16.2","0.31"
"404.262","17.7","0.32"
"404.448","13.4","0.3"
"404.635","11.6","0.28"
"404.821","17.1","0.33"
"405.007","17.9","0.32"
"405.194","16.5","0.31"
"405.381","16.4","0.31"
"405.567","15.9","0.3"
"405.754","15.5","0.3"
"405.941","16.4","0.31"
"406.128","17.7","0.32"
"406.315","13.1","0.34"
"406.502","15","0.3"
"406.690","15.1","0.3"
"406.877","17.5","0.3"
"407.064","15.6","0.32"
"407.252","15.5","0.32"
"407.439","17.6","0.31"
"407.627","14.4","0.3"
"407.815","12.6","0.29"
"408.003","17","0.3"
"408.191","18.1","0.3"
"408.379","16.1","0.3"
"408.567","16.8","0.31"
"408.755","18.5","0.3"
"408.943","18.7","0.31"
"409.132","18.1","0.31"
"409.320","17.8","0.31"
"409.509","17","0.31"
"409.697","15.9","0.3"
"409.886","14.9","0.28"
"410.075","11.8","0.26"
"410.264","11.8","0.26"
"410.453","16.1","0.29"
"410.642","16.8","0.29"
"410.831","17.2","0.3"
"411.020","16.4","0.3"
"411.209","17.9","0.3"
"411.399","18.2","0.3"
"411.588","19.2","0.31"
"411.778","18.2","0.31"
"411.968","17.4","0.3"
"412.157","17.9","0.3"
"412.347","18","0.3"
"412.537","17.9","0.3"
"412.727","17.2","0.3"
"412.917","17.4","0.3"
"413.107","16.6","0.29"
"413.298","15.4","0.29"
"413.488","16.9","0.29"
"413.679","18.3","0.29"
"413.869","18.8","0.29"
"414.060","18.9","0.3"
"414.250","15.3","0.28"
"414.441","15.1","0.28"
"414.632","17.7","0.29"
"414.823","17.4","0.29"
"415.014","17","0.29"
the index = 1.7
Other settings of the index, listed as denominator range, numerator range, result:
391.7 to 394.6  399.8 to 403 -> 2.08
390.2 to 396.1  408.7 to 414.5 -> 1.71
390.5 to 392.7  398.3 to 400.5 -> 1.34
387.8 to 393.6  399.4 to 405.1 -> 1.64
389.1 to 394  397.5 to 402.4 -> 1.57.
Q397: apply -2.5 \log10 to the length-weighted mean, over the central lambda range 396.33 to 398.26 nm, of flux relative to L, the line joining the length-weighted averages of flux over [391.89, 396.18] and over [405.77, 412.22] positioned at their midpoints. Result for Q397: 0.22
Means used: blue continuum 9.94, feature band 9.32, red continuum 16.4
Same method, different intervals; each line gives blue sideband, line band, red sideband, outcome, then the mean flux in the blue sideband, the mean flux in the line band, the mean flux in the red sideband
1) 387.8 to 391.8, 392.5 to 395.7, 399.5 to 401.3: 0.43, 11.8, 9.28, 16.4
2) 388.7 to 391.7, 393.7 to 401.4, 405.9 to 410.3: 0.09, 12.5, 12.9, 16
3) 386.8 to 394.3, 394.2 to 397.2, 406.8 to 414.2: 0.17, 10.3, 10.2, 16.8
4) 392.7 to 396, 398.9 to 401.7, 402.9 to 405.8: -0.23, 9.63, 16.5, 16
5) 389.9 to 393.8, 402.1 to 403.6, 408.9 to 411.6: -0.18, 10.3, 16.4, 16.4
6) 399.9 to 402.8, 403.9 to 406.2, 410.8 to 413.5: 0.07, 16.9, 16.1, 17.5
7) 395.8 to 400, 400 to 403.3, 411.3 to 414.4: -0.23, 12.2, 16.8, 17.6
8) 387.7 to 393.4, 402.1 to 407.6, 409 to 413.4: -0.09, 10.9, 16.1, 16.8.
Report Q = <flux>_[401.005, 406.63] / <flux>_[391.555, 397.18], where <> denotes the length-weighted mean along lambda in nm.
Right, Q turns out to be 1.7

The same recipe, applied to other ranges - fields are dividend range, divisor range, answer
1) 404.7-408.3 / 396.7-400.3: 1.20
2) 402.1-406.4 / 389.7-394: 1.56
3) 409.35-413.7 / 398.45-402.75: 1.01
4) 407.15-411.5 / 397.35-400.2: 1.08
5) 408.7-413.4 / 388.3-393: 1.44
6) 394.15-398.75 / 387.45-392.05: 0.96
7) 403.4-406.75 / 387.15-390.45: 1.46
